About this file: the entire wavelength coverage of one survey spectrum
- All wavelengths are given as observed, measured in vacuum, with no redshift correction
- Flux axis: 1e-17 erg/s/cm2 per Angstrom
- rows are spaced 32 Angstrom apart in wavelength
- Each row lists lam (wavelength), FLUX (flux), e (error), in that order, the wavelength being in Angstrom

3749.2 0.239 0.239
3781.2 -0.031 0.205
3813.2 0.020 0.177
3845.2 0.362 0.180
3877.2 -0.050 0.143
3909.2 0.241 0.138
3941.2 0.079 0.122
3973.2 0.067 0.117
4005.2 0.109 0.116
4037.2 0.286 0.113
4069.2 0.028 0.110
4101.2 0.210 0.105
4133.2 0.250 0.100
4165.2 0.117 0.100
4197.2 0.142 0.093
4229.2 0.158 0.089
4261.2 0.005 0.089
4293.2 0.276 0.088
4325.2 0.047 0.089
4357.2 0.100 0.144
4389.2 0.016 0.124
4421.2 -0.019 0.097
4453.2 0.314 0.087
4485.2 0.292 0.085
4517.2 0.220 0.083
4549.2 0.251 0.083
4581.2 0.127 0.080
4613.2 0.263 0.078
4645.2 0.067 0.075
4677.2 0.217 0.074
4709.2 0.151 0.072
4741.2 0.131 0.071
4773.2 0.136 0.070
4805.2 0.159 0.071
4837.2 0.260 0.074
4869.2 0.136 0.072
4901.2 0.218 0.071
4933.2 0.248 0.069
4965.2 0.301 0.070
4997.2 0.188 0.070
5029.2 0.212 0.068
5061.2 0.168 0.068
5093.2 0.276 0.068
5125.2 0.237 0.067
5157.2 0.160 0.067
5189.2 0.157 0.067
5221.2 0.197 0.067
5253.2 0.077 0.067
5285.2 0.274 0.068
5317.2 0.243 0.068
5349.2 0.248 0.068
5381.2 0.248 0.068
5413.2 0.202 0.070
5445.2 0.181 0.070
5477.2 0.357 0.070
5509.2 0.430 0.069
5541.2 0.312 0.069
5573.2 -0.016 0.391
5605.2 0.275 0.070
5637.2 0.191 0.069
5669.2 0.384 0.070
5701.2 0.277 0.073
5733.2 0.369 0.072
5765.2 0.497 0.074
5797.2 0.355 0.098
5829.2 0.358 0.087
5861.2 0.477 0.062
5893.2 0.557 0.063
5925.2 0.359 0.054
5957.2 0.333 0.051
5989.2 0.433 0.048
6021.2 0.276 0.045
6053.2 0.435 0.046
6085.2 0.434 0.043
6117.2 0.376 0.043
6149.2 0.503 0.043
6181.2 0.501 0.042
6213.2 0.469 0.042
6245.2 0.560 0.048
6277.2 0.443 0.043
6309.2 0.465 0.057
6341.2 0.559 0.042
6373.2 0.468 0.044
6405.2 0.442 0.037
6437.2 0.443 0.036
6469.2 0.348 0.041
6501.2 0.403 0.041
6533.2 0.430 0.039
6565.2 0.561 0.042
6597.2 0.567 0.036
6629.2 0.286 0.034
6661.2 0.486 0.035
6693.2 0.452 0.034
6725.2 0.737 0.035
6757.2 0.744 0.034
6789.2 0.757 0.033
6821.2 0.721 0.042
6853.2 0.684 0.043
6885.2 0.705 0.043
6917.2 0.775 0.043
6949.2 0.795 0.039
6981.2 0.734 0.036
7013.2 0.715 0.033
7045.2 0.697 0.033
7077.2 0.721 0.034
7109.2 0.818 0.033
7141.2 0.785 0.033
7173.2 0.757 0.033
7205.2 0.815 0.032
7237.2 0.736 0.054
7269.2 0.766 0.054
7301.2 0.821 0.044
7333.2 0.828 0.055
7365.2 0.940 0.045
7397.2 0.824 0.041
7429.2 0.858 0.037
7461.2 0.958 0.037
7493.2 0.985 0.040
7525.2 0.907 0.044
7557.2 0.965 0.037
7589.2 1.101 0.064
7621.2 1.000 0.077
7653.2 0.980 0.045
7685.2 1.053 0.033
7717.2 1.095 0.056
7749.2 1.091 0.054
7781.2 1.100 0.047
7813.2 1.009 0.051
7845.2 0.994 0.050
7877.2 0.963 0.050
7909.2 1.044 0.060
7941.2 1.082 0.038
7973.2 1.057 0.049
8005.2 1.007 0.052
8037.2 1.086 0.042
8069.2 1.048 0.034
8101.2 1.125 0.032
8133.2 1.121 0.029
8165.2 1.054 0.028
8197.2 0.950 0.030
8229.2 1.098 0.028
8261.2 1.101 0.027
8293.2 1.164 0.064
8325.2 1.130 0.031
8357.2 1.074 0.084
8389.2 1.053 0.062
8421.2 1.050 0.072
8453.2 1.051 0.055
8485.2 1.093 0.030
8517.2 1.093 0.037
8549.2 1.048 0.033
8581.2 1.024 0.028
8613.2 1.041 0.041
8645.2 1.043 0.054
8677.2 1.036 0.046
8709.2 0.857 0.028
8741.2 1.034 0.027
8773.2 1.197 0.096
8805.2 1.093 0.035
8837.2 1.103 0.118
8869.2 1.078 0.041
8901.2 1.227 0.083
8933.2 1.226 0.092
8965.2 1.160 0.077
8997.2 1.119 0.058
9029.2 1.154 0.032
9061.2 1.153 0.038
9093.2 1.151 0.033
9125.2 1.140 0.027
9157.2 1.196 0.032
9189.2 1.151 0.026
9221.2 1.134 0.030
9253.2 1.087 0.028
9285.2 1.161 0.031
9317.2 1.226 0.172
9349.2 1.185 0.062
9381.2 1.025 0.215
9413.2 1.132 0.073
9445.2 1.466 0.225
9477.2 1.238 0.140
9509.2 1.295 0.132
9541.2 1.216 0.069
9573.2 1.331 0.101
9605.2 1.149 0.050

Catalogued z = 0.683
